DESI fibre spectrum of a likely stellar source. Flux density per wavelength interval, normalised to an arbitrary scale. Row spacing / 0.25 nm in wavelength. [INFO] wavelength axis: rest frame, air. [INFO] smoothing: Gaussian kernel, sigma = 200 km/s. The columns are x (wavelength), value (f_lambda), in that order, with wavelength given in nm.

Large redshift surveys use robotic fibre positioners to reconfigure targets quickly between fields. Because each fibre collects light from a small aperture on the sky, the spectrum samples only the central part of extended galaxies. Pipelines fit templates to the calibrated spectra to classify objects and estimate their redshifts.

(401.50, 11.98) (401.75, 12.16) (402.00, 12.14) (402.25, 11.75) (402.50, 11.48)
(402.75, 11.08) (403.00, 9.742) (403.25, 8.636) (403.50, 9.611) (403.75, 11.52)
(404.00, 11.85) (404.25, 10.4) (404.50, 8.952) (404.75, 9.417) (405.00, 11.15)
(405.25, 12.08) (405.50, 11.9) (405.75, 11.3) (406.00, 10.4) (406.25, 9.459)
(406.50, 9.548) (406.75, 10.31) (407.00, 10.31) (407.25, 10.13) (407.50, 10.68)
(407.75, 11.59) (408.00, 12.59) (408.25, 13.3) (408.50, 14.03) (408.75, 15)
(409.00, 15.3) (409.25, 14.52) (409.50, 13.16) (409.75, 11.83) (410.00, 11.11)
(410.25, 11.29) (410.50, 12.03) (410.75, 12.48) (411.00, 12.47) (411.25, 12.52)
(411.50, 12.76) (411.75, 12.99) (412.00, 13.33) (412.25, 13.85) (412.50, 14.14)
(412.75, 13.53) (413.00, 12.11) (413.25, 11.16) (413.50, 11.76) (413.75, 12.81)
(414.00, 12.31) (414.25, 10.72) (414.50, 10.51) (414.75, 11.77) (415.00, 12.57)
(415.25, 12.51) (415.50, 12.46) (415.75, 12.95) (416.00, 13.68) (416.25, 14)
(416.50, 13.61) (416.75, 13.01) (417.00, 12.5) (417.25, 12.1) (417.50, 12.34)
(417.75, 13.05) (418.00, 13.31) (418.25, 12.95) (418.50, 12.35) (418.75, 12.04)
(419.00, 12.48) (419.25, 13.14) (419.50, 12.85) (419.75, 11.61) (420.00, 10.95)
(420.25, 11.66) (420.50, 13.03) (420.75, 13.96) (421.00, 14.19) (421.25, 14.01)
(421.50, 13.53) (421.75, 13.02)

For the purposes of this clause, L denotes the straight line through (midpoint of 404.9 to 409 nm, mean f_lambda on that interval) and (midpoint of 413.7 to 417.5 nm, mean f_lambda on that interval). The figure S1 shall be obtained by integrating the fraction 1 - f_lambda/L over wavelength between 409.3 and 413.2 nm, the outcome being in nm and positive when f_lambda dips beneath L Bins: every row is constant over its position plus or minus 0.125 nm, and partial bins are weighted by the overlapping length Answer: -0.19 nm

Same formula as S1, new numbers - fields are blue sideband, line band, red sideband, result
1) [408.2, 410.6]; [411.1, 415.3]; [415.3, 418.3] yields 0.21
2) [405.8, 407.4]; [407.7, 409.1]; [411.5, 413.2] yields -0.33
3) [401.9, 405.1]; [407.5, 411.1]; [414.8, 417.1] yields -0.35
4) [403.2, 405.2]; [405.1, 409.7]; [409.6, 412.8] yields -0.23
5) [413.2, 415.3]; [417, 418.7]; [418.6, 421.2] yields -0.04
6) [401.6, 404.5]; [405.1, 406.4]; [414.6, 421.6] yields 0.02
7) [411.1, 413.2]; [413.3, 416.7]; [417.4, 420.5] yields 0.10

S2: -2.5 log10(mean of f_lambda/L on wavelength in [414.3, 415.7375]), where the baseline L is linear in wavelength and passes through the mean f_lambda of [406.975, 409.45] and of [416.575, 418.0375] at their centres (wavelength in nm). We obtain 0.07 mag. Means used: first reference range 12.9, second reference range 12.7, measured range 12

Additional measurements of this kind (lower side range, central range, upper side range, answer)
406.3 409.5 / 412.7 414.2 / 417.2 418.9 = 0.03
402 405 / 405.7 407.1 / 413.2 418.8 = 0.08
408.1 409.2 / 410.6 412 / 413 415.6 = 0.04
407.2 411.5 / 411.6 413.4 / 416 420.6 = -0.03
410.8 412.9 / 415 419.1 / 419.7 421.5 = 0.01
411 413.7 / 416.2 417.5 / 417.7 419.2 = -0.02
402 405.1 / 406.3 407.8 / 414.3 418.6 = 0.08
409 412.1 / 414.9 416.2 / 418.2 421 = -0.03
